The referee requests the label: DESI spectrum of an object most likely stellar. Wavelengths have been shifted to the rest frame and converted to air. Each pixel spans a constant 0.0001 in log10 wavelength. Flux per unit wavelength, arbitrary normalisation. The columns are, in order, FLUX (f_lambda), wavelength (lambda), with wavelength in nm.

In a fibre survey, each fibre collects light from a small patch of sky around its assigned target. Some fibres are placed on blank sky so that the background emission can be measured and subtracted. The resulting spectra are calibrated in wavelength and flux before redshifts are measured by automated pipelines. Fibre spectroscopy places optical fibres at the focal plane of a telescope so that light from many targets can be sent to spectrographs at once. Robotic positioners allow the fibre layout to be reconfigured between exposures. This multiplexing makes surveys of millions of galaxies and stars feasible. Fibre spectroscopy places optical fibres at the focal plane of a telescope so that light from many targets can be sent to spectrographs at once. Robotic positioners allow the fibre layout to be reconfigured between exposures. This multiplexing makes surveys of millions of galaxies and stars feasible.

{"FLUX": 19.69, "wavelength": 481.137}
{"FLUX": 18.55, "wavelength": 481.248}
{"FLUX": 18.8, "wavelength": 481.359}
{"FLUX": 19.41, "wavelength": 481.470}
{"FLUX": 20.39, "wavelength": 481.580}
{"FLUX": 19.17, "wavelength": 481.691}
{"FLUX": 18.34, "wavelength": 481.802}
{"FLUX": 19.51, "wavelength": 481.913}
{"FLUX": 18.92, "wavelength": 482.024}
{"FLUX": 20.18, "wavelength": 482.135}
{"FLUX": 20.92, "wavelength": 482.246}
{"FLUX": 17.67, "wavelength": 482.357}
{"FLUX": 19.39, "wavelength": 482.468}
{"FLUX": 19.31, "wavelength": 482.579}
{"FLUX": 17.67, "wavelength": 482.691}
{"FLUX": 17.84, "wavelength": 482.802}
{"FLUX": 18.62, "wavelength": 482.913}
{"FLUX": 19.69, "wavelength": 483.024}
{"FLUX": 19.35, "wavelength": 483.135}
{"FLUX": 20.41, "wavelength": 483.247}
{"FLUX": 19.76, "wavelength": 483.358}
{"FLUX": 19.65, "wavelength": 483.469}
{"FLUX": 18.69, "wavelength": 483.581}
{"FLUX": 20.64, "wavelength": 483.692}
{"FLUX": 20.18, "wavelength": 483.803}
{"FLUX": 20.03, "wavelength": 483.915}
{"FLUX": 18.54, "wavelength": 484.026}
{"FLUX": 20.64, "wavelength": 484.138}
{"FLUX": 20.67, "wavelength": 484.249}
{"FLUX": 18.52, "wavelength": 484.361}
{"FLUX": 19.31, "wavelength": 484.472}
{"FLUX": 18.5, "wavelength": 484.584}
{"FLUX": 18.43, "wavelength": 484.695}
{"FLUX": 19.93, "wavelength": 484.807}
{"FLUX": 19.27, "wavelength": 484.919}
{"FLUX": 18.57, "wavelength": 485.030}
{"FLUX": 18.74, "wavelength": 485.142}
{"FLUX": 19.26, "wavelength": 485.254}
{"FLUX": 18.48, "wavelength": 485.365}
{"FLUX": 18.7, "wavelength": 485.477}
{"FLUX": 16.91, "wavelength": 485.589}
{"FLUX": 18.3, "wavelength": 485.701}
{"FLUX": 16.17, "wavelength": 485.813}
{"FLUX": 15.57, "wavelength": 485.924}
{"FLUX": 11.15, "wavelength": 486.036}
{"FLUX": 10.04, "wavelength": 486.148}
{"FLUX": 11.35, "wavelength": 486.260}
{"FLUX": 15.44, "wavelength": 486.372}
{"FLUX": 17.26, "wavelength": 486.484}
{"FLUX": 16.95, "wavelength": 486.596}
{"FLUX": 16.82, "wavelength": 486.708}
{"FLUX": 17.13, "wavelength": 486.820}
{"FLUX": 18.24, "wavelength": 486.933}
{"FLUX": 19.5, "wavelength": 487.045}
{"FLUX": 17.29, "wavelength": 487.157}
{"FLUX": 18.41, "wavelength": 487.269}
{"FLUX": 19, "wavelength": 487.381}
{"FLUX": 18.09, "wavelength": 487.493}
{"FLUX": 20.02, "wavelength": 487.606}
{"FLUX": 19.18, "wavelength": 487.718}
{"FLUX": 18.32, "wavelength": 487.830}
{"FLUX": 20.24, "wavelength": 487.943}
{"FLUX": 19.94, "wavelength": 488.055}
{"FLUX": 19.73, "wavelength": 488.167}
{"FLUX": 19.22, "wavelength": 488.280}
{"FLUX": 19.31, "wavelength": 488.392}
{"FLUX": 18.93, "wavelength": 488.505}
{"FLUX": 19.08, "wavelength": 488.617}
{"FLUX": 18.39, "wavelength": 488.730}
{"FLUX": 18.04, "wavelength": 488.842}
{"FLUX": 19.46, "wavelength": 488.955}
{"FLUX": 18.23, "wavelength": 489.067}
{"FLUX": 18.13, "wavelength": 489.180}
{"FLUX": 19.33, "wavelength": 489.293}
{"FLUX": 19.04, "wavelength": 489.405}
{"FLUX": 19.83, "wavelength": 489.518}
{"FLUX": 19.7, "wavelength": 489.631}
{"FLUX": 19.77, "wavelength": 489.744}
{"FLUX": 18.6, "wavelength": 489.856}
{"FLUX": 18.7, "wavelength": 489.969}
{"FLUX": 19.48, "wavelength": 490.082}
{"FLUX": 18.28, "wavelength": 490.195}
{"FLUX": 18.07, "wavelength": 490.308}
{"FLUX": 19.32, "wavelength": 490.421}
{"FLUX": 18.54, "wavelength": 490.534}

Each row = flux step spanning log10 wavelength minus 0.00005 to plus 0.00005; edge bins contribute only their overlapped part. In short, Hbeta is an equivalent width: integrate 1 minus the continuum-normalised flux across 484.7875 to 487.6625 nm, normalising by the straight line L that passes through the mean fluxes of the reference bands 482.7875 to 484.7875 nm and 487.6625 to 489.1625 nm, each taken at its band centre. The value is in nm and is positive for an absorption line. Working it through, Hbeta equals 0.31 nm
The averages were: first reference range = 19.5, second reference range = 19.1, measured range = 17.1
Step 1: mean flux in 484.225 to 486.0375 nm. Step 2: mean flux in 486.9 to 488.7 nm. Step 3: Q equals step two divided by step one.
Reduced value 1.0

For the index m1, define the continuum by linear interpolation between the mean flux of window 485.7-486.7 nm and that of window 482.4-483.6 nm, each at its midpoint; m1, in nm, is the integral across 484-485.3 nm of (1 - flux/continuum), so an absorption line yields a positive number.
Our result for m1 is -0.19 nm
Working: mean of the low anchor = 19.1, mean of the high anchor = 14.6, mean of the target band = 19.2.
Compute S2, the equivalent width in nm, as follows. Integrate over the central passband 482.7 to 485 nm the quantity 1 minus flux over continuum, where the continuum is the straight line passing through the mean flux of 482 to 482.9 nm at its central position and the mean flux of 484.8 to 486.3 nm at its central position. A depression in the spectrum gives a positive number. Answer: -0.20 nm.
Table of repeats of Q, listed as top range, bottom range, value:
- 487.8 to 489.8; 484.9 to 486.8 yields 1.17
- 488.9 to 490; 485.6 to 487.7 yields 1.15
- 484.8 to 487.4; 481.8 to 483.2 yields 0.89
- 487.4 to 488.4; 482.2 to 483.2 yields 1.02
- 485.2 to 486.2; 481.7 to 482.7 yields 0.84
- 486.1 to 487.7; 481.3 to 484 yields 0.87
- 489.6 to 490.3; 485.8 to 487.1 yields 1.23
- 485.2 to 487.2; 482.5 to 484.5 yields 0.84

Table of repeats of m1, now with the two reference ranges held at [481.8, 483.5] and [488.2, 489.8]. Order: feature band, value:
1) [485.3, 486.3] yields 0.20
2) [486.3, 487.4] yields 0.09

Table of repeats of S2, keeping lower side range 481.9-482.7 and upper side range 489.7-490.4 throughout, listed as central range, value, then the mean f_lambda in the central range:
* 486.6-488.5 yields 0.023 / 18.7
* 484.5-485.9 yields 0.052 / 18.4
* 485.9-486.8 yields 0.219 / 14.4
